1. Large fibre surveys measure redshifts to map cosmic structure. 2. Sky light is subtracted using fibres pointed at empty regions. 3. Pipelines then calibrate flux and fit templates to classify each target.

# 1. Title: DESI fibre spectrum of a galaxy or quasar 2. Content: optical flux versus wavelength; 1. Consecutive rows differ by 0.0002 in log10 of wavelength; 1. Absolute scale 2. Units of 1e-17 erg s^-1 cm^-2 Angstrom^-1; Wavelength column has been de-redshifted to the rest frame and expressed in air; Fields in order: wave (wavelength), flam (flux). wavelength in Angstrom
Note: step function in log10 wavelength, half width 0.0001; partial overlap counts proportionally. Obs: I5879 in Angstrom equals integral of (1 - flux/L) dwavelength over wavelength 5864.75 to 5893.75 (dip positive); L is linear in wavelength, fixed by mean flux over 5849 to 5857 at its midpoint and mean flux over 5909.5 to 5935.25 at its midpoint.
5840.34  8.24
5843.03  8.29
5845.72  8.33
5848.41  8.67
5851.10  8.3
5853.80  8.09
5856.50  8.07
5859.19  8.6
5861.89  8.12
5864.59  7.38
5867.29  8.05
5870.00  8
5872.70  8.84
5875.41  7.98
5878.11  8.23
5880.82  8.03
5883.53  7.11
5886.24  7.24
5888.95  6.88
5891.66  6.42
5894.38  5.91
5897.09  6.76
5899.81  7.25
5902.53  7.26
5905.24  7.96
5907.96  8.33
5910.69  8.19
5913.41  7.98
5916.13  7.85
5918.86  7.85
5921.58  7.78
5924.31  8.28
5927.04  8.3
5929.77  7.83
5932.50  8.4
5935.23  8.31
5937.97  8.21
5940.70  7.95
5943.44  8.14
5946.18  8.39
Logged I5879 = 1.9 Angstrom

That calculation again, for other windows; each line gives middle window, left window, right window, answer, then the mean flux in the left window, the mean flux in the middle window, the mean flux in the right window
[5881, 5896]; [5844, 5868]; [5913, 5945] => 2.4 Angstrom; 8.19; 6.82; 8.08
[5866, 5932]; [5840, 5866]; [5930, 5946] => 4.1 Angstrom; 8.21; 7.69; 8.19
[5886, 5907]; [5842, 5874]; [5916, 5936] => 3.0 Angstrom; 8.23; 6.97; 8.08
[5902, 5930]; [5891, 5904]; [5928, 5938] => -1.9 Angstrom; 6.75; 7.99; 8.19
